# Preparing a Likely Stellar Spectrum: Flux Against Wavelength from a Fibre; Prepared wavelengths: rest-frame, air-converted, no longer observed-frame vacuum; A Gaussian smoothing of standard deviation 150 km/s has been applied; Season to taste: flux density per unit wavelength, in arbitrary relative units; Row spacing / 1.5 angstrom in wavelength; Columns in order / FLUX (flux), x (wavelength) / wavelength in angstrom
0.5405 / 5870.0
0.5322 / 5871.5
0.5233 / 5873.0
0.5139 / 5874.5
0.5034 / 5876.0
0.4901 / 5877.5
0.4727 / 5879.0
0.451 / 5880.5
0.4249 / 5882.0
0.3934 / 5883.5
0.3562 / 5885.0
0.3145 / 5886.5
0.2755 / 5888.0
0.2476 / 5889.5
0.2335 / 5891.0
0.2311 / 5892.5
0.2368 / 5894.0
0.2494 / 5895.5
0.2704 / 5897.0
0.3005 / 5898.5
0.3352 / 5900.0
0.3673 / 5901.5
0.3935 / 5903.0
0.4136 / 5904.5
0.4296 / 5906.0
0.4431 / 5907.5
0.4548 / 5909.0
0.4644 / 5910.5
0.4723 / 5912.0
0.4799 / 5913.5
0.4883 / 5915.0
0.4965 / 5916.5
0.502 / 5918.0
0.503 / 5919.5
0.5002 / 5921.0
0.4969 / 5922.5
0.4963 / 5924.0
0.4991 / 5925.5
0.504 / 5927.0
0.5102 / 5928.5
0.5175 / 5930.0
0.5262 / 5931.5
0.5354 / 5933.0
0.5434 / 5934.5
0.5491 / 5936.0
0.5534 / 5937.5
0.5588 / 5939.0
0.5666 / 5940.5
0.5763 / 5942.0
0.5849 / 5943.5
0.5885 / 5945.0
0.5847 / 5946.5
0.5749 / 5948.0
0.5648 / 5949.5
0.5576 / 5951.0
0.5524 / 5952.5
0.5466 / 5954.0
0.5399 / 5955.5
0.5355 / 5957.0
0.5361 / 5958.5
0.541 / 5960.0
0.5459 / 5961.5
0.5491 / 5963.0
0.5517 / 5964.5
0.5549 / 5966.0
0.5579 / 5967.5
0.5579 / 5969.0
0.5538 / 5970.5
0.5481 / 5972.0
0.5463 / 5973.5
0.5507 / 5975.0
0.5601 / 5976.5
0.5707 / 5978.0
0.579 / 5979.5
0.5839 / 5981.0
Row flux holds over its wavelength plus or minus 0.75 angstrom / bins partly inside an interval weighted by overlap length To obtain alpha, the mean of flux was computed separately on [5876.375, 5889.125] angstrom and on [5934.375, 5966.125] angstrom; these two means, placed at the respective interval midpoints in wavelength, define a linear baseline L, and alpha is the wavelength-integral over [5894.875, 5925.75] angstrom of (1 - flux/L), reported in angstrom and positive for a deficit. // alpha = 2.2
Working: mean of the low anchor 0.396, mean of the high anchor 0.557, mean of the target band 0.431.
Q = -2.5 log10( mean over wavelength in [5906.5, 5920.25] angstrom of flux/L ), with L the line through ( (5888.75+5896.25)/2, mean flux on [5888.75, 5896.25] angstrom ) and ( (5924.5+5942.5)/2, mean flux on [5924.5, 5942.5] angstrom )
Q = -0.221 mag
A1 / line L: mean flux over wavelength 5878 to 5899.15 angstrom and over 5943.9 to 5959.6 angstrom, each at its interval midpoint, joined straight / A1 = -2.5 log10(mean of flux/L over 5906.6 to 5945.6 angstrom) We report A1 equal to -0.12 mag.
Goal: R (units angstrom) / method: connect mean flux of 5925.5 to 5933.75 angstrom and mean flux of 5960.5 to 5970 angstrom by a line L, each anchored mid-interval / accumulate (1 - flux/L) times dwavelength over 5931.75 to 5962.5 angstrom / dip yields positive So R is -1.3 angstrom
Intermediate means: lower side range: 0.517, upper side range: 0.553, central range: 0.556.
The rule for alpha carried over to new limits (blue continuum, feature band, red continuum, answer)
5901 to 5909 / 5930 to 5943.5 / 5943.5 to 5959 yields -1.0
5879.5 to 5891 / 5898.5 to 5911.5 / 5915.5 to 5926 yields 0.8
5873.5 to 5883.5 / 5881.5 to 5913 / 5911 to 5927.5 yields 8.7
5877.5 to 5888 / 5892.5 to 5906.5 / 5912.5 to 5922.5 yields 3.8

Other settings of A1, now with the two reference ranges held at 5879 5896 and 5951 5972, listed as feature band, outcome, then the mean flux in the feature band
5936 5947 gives -0.18 mag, 0.571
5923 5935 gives -0.15 mag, 0.516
